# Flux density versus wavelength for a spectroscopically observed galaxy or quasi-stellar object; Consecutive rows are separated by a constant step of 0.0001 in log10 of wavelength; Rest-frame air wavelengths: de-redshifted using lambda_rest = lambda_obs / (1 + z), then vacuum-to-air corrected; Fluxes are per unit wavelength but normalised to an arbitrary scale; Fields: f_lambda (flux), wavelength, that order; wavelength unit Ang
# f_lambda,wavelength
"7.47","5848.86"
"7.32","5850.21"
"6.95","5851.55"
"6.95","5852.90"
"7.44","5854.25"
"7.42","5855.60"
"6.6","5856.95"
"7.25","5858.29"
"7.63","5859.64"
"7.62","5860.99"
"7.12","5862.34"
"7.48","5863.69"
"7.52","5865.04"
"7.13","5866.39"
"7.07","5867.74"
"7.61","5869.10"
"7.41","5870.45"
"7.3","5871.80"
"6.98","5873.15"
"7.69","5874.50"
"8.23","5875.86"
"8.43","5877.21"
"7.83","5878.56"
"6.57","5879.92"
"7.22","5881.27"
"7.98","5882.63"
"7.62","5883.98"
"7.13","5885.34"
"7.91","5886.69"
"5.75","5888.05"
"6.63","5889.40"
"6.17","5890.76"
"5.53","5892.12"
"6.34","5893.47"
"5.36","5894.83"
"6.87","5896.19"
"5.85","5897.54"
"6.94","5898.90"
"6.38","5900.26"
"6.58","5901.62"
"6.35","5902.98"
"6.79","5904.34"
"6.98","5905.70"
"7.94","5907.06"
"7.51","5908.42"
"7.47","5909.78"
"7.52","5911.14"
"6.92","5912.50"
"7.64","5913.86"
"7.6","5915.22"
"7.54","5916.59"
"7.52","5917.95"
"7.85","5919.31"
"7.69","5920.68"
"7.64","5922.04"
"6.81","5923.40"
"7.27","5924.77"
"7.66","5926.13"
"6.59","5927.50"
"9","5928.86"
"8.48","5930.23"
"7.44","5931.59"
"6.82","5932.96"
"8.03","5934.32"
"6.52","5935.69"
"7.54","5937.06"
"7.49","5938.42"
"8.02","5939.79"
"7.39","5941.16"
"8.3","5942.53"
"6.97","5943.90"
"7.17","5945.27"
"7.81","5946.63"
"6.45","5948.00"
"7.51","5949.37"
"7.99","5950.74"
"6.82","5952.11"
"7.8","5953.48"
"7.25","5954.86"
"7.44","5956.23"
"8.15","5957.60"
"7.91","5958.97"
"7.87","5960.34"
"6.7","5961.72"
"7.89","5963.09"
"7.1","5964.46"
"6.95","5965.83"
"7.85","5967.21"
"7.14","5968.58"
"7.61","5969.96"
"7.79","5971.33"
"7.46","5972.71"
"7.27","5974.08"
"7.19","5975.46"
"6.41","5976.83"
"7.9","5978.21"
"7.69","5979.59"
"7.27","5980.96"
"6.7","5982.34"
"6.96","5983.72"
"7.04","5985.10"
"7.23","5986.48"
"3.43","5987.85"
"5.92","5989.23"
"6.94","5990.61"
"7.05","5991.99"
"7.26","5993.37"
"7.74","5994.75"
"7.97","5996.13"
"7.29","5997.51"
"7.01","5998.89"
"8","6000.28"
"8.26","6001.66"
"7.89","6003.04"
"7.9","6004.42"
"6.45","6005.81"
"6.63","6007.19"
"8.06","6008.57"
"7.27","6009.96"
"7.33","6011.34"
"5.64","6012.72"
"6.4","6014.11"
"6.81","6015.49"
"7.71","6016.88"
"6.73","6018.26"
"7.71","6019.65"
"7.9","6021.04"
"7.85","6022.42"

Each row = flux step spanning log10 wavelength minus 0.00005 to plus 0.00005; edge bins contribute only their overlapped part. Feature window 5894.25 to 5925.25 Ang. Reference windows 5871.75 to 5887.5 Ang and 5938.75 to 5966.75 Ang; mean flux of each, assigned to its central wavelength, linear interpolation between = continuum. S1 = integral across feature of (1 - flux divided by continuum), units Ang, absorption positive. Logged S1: 1.8 Ang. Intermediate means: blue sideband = 7.57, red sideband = 7.48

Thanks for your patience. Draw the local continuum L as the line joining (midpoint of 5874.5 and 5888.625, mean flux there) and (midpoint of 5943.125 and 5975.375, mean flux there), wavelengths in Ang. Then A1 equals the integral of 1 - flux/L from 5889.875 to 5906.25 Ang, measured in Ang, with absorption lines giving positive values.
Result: 2.47 Ang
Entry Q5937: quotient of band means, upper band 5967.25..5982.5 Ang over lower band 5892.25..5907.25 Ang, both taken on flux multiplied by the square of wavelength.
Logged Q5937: 1.2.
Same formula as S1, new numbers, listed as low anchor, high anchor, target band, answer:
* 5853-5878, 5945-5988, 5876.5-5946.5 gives 1.46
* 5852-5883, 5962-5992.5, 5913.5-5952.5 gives -1.76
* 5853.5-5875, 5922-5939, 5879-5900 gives 2.04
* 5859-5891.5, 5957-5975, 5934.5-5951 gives 0.06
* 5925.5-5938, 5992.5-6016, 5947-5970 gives 0.08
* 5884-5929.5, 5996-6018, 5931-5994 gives -0.80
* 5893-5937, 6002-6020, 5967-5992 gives 0.62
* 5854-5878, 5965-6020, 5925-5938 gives -0.47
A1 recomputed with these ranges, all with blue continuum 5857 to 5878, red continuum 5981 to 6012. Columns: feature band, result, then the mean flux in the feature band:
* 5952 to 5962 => -0.47 Ang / 7.56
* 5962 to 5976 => -0.43 Ang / 7.41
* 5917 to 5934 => -0.61 Ang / 7.58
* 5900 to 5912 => 0.47 Ang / 7.08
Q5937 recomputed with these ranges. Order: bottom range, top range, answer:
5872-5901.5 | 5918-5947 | 1.11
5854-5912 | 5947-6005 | 1.06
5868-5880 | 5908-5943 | 1.01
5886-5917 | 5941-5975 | 1.12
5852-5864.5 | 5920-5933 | 1.07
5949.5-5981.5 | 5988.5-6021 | 0.98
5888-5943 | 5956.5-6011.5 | 1.04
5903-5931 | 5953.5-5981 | 1.01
